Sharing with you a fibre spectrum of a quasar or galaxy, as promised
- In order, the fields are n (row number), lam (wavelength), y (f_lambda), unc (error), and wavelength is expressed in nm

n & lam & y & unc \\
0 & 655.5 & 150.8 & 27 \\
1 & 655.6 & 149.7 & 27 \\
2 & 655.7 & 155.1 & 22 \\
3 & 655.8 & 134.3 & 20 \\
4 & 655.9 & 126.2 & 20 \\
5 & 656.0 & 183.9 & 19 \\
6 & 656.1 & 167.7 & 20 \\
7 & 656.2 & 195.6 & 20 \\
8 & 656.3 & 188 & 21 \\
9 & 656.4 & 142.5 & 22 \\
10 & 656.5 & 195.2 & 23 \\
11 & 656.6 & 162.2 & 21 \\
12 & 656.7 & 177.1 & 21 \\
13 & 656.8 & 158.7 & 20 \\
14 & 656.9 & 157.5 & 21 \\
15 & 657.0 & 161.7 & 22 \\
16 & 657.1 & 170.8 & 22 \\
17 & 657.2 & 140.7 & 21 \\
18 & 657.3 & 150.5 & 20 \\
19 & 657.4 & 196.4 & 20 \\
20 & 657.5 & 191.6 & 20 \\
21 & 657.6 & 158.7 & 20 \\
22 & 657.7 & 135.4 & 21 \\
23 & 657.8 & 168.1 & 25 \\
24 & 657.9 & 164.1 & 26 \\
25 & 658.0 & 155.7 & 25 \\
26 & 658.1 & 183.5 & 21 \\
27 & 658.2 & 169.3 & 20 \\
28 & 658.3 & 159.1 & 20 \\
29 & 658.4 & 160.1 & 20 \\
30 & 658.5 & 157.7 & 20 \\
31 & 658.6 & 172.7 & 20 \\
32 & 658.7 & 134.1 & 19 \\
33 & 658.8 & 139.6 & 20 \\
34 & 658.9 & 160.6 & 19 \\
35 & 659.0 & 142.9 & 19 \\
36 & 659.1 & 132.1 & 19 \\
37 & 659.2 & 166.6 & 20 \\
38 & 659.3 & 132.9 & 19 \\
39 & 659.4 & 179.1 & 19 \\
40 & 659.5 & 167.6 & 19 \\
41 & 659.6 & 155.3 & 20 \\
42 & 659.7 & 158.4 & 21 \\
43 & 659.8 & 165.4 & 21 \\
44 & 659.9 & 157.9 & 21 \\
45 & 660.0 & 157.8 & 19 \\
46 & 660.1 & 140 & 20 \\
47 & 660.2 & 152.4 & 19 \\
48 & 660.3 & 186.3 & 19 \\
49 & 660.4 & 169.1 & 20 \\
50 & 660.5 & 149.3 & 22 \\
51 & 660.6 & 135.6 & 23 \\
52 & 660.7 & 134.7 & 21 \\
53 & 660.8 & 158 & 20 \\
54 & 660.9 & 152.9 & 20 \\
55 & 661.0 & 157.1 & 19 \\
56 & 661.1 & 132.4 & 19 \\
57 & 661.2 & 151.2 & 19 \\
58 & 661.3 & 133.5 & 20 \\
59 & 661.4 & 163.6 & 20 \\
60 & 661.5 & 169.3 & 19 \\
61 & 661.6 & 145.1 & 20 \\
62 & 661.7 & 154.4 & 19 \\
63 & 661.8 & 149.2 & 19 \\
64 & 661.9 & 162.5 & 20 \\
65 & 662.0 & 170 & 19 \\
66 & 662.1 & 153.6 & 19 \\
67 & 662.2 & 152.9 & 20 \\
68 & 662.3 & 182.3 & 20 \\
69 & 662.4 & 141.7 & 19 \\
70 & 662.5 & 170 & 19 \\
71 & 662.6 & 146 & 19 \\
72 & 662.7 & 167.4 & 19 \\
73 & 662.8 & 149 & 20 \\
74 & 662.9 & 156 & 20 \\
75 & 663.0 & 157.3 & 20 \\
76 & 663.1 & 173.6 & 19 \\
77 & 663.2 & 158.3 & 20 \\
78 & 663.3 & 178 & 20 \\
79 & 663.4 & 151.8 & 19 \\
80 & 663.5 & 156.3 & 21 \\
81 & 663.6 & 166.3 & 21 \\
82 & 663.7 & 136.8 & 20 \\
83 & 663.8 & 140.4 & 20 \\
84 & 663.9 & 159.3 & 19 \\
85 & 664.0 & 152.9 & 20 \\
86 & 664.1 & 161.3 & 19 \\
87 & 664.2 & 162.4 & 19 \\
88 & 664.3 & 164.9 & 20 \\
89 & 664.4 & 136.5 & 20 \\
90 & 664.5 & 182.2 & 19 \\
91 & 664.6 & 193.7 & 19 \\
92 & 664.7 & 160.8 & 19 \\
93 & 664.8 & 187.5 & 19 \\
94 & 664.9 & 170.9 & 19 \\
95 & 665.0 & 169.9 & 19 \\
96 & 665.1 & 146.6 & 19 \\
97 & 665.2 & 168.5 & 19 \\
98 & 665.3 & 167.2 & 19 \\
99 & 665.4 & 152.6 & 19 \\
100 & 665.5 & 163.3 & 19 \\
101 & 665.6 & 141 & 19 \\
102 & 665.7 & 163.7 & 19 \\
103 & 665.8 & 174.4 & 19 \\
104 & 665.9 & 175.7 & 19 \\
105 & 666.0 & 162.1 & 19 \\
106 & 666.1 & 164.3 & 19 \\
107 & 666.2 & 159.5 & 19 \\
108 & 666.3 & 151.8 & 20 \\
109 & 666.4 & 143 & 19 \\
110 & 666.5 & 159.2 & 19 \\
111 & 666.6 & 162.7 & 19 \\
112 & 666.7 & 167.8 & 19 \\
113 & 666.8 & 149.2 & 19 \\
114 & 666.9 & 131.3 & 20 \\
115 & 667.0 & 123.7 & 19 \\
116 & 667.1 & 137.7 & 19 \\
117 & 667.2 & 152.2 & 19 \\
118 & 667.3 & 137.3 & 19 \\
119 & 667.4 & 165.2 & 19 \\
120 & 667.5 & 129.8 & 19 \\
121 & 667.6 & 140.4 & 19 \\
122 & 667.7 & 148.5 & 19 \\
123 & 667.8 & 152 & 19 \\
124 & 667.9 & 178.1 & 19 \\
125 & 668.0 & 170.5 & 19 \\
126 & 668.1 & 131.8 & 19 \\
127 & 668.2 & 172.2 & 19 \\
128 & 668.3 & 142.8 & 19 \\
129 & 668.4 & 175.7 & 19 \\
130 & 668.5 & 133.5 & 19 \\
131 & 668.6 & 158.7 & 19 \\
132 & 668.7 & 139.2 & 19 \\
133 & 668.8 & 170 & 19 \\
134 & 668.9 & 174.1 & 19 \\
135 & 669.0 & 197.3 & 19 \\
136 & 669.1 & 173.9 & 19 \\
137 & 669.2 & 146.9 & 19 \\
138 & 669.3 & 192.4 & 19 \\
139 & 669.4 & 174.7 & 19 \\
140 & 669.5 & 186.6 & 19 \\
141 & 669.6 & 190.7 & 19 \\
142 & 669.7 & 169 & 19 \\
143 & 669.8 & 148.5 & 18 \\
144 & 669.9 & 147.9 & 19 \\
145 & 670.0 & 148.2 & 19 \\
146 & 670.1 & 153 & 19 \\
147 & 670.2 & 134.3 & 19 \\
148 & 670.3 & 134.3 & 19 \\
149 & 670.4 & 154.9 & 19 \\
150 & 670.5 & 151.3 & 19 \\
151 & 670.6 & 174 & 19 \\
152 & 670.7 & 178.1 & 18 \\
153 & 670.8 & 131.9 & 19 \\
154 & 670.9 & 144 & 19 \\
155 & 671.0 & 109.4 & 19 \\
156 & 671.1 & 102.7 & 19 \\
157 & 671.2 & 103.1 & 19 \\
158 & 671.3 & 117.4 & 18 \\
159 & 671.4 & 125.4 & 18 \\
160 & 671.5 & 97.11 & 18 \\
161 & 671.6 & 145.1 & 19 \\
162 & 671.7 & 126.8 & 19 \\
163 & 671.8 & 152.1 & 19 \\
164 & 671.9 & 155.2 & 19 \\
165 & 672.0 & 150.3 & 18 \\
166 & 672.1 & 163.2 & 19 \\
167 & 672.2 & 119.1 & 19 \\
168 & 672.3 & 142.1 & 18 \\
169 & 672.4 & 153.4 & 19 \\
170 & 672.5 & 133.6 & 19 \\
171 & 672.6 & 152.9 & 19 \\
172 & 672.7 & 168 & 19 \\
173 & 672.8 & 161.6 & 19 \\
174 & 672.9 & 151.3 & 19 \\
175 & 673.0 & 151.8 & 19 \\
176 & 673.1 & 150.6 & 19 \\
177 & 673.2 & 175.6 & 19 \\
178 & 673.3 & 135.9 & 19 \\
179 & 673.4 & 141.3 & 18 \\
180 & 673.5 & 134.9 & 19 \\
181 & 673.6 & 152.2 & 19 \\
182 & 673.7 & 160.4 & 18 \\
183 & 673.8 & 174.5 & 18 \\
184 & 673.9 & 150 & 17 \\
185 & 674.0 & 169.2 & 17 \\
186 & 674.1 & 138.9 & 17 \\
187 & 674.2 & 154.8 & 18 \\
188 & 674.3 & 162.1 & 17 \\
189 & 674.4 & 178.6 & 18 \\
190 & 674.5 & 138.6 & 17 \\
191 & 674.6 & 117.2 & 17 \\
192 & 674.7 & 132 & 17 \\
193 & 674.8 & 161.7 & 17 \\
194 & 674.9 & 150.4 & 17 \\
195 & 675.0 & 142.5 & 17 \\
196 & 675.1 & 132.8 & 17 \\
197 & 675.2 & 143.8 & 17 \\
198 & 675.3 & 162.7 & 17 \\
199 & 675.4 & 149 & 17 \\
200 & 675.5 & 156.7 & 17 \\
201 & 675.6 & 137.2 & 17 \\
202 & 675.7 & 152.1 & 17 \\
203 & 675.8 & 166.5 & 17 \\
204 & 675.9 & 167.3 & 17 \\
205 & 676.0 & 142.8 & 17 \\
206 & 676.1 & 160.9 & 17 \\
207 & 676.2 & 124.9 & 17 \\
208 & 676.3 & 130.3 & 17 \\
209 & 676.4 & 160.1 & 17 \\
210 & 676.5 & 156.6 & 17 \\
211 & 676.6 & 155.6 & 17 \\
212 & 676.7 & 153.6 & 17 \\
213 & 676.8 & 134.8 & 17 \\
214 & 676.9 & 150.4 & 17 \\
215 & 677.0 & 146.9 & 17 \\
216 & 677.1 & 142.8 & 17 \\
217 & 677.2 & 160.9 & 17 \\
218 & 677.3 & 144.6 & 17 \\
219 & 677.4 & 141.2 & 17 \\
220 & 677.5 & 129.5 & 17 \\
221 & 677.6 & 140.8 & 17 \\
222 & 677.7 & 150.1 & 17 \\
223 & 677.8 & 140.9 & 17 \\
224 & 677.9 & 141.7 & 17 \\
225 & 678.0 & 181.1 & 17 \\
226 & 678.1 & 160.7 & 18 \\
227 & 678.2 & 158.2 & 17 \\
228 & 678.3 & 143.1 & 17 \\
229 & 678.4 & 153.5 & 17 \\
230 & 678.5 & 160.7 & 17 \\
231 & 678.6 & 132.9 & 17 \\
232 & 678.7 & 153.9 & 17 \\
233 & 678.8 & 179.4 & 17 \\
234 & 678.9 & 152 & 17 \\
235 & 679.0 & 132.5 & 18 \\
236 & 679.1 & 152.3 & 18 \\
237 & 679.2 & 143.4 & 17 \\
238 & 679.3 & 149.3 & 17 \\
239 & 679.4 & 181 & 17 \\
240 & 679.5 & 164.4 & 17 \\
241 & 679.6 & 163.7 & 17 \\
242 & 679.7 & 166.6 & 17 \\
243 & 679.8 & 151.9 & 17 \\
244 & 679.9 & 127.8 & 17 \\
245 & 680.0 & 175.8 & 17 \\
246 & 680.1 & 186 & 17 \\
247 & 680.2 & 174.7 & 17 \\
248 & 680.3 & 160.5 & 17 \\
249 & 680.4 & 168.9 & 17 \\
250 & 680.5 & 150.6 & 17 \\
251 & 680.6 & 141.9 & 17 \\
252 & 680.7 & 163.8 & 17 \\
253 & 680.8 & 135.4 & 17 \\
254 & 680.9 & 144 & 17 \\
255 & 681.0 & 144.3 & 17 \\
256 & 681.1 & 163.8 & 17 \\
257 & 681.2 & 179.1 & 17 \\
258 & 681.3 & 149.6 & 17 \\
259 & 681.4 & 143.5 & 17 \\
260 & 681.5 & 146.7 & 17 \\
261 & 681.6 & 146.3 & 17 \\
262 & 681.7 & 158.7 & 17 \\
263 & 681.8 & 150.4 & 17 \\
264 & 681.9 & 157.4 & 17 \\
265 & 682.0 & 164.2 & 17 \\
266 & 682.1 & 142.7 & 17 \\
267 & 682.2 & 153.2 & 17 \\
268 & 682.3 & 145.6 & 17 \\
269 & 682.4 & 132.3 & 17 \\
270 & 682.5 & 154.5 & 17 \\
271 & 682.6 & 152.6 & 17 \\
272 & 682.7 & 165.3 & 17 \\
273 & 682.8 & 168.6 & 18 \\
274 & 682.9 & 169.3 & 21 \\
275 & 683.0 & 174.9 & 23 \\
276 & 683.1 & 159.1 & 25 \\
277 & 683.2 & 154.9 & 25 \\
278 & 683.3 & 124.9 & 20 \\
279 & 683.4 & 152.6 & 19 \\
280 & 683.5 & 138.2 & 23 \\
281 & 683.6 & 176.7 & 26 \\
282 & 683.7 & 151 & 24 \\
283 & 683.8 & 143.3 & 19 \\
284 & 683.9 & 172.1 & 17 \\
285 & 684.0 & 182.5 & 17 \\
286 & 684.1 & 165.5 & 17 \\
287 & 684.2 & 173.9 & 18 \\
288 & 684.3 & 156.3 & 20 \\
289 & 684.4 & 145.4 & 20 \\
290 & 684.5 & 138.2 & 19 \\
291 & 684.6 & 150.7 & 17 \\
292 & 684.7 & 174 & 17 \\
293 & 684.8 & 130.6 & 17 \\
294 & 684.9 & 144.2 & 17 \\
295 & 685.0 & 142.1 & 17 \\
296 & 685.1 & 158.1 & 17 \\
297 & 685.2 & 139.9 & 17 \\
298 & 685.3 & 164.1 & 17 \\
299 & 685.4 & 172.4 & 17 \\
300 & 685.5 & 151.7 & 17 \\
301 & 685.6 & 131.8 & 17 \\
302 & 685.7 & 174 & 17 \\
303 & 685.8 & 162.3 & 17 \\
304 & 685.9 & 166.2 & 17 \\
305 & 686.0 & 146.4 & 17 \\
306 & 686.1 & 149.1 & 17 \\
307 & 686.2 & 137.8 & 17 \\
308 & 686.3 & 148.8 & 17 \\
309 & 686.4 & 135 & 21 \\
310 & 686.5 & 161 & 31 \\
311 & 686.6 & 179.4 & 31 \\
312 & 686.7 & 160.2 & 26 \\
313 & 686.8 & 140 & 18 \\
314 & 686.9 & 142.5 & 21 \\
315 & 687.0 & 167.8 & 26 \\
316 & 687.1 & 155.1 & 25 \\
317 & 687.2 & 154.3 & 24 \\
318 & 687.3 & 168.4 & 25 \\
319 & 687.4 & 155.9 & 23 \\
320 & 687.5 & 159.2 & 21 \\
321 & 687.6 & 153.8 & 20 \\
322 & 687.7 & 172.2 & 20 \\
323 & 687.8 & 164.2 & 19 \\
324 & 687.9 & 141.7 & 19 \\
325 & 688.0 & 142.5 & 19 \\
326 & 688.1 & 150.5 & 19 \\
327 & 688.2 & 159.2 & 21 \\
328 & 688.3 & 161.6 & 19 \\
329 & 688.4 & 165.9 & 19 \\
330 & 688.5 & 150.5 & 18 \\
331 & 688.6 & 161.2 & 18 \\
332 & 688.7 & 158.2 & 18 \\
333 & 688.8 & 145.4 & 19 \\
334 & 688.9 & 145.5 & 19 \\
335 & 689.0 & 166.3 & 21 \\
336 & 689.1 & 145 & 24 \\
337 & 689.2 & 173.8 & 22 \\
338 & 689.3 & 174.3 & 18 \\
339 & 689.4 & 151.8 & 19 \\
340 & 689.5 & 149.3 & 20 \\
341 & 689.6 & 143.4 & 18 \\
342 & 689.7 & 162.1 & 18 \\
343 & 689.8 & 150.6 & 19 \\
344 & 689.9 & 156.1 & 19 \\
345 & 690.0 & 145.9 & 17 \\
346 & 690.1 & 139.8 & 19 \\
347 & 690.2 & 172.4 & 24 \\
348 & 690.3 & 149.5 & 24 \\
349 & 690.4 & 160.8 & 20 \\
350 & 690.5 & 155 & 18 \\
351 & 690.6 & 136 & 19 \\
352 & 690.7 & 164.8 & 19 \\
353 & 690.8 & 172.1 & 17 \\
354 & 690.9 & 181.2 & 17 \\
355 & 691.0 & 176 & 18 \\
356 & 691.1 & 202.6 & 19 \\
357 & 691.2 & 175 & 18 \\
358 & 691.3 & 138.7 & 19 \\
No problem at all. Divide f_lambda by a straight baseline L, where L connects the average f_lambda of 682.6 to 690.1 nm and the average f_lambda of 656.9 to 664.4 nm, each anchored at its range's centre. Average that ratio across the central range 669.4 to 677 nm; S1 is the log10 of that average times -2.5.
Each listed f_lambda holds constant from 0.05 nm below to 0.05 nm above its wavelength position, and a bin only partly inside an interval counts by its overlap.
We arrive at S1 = 0.06 mag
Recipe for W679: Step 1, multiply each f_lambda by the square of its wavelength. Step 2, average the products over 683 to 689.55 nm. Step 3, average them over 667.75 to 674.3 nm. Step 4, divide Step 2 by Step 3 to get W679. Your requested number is 1.1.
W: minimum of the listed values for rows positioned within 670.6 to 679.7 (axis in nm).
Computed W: 97.11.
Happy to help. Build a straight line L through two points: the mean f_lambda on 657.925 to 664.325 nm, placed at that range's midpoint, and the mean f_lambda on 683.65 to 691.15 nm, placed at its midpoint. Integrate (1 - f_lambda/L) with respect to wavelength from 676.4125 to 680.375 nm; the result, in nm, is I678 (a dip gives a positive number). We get 0.07 nm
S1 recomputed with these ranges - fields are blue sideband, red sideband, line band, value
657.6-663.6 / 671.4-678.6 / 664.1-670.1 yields -0.05 mag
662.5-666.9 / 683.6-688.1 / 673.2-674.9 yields 0.05 mag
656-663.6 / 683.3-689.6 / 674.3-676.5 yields 0.06 mag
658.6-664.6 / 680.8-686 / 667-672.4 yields 0.04 mag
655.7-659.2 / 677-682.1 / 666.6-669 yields 0.04 mag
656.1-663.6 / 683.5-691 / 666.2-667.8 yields 0.08 mag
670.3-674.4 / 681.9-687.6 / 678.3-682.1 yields -0.03 mag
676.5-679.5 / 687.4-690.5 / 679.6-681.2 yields -0.04 mag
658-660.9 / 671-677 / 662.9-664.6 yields -0.04 mag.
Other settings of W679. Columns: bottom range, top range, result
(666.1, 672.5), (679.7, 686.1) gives 1.08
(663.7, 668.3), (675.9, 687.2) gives 1.02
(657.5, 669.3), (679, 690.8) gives 1.05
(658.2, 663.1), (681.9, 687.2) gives 1.07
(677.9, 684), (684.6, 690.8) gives 1.01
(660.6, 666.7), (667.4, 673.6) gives 0.97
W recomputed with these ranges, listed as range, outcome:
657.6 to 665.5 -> 132.1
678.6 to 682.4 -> 127.8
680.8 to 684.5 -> 124.9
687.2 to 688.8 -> 141.7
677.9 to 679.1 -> 132.5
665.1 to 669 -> 123.7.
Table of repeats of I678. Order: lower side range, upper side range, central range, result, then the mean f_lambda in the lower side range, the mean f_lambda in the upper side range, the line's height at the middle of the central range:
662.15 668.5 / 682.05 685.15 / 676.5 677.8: 0.08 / 158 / 155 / 156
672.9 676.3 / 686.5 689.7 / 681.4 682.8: 0.02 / 150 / 157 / 154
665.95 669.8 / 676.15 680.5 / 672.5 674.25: 0.02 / 158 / 153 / 155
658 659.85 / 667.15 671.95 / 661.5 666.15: -0.20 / 158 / 151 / 154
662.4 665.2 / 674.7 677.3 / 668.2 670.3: -0.09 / 161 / 149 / 156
